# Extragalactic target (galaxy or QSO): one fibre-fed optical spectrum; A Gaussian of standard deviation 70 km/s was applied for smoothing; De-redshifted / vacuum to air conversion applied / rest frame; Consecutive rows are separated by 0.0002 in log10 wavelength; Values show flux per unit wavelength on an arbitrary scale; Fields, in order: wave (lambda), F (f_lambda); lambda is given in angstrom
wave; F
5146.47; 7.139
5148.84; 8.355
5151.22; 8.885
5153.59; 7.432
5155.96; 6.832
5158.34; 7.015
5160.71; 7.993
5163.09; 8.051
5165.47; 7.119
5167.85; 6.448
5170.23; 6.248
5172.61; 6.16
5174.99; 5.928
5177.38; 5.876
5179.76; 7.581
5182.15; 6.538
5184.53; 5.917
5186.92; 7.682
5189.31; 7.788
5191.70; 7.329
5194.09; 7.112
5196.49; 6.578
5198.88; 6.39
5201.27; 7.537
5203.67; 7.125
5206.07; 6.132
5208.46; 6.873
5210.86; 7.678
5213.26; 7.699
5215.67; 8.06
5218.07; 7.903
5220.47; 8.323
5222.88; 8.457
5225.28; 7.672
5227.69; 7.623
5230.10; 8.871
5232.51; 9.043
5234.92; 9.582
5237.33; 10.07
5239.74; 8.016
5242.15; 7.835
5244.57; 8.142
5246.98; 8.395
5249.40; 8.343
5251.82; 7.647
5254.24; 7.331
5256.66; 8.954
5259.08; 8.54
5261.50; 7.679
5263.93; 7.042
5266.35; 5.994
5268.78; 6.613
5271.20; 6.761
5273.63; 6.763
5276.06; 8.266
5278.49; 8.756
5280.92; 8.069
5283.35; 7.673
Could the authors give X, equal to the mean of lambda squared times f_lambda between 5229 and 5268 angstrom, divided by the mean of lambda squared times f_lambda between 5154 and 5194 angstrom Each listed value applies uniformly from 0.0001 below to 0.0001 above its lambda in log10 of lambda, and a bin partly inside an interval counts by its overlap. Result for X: 1.22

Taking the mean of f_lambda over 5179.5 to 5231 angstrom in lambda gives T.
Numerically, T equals 7.39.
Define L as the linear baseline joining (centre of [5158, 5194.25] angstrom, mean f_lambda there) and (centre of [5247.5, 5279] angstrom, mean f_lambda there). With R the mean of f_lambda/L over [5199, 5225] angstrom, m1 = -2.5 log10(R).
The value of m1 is -0.05 mag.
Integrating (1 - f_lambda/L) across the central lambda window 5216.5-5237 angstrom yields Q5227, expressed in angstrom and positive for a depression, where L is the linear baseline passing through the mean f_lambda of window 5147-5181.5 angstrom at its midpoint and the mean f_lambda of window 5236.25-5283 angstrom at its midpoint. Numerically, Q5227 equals -2.4 angstrom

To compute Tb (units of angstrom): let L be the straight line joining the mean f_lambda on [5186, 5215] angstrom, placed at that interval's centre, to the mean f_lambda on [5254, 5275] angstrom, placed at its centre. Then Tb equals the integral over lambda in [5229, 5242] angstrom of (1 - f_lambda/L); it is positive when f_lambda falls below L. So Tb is -3.2 angstrom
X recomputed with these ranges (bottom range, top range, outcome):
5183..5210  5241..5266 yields 1.16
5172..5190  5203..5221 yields 1.13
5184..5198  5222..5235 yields 1.21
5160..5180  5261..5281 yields 1.12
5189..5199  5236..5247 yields 1.23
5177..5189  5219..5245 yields 1.27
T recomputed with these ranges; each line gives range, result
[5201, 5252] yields 8.06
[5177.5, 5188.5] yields 6.86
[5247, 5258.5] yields 8.13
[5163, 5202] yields 6.8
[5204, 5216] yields 7.22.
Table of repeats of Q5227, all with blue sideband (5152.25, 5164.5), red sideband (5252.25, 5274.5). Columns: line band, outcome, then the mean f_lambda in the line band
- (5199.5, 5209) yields 0.67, 6.89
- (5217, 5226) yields -0.89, 8.12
